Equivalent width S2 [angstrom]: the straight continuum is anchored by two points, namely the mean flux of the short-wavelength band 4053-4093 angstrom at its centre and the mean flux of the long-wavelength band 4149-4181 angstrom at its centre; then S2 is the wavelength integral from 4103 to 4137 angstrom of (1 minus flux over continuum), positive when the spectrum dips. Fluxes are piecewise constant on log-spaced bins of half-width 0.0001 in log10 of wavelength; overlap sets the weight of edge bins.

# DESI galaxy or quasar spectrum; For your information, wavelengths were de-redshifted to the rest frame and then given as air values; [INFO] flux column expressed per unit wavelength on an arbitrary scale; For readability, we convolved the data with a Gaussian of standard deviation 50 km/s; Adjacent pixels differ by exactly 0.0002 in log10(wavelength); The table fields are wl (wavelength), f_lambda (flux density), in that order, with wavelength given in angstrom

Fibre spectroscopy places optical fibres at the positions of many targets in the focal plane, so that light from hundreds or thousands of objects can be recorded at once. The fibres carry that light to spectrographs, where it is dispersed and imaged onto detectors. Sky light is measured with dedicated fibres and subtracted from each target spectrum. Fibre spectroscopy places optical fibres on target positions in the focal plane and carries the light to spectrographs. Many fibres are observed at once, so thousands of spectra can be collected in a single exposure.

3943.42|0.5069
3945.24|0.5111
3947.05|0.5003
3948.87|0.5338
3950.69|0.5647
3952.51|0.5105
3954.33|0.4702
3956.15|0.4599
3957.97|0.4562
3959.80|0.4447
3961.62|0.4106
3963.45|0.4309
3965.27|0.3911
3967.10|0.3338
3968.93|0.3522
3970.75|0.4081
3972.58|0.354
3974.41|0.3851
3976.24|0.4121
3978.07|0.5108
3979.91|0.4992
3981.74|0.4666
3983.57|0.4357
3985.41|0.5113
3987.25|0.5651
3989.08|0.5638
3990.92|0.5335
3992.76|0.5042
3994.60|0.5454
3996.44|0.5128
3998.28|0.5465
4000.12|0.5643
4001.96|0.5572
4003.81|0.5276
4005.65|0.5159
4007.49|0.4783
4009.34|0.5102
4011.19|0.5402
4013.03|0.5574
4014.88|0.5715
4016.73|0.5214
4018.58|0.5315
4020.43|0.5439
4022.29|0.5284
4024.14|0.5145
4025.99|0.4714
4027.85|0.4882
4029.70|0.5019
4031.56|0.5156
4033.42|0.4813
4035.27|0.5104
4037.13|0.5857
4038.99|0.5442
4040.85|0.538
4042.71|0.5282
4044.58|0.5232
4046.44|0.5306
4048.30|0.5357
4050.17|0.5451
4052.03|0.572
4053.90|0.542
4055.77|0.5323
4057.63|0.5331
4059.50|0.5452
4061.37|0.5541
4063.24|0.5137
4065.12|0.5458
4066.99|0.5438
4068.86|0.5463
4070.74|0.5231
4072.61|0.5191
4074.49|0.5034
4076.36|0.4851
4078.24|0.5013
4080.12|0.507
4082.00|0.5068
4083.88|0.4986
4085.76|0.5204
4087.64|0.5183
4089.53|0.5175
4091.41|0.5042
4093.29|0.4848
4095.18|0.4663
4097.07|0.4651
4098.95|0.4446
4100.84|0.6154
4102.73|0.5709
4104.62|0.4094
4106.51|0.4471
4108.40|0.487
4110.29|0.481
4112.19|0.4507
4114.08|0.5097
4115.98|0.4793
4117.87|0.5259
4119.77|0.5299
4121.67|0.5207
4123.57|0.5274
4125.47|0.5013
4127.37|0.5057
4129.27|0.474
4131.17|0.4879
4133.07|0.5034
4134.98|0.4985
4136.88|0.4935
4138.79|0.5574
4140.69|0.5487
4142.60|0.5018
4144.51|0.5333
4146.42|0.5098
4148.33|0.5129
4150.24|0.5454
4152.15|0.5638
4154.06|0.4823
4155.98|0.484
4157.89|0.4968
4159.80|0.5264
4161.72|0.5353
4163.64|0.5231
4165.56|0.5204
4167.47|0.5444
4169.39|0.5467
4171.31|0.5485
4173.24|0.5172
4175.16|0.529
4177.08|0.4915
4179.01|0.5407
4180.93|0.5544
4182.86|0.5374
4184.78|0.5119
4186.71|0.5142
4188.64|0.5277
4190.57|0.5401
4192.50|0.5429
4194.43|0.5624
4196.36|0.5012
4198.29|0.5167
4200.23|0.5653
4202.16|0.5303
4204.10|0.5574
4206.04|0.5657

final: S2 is 2.0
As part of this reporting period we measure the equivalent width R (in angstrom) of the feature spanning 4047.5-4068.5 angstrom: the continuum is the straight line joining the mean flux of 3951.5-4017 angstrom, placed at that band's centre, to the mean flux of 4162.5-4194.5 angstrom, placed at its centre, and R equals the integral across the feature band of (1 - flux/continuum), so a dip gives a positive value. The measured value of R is -1.7 angstrom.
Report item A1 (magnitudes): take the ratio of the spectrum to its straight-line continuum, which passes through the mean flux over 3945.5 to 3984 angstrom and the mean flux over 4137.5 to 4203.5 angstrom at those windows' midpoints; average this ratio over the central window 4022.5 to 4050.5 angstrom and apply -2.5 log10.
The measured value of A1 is -0.10 mag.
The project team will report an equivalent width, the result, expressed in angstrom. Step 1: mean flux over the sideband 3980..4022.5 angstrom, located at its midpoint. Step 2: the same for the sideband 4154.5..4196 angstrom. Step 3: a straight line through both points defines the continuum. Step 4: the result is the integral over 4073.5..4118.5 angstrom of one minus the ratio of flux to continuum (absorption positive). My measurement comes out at 2.70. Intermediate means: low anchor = 0.527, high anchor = 0.527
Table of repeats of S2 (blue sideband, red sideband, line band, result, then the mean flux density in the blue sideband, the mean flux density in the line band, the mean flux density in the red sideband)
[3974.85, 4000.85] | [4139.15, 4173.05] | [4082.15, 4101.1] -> 0.7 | 0.51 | 0.5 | 0.525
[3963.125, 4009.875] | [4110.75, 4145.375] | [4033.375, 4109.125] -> -3.5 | 0.478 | 0.519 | 0.508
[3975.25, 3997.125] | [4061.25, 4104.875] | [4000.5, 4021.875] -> -1.1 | 0.504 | 0.533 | 0.512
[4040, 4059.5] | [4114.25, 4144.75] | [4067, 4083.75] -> 0.5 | 0.538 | 0.513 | 0.511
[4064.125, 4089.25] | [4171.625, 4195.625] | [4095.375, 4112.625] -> 1.1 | 0.517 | 0.486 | 0.531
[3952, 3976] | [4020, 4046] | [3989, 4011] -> -2.8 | 0.414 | 0.529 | 0.519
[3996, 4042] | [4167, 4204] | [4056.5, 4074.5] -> -0.2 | 0.527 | 0.534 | 0.533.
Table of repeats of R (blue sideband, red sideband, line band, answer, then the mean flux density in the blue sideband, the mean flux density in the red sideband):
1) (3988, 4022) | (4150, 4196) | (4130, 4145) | 0.43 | 0.535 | 0.528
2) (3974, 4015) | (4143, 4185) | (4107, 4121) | 0.76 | 0.514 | 0.525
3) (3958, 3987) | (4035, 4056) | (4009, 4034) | -0.85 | 0.427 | 0.542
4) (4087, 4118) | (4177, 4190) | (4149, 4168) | -0.18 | 0.492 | 0.528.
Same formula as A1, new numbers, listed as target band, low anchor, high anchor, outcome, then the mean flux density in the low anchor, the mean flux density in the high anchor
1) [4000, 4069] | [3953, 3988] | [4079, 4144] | -0.14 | 0.437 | 0.502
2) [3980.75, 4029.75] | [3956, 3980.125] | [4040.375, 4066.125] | -0.12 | 0.414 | 0.538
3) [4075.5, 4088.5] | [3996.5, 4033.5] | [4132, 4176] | 0.04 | 0.524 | 0.523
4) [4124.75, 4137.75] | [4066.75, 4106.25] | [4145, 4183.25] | 0.05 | 0.506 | 0.525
